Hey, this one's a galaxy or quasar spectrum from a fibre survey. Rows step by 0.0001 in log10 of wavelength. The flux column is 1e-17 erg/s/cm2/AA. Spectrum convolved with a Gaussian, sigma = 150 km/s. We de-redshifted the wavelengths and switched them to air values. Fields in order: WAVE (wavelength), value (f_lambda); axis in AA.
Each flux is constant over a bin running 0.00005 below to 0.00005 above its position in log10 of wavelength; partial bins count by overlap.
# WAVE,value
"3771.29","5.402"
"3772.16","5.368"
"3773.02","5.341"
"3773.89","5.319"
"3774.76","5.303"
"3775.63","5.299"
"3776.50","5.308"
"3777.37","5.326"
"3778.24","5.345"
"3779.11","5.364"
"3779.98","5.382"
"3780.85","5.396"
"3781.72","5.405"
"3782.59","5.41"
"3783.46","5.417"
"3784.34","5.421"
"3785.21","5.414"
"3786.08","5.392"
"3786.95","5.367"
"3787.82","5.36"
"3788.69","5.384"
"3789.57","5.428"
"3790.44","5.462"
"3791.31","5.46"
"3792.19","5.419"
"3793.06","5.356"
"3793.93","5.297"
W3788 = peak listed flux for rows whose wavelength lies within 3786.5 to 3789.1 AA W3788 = 5.384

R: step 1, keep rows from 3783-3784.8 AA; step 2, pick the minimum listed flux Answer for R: 5.417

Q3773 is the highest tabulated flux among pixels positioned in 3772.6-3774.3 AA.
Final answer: 5.341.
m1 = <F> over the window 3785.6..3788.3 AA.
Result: 5.39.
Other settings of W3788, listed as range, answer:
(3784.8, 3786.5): 5.414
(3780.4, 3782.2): 5.405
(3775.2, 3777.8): 5.326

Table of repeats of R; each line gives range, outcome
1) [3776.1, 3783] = 5.308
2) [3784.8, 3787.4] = 5.367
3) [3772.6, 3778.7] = 5.299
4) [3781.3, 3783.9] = 5.405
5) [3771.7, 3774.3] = 5.319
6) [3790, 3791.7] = 5.46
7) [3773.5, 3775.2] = 5.303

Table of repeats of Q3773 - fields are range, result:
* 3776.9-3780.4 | 5.382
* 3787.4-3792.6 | 5.462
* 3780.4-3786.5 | 5.421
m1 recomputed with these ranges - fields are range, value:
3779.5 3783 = 5.4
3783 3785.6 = 5.4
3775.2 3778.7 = 5.32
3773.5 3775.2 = 5.31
